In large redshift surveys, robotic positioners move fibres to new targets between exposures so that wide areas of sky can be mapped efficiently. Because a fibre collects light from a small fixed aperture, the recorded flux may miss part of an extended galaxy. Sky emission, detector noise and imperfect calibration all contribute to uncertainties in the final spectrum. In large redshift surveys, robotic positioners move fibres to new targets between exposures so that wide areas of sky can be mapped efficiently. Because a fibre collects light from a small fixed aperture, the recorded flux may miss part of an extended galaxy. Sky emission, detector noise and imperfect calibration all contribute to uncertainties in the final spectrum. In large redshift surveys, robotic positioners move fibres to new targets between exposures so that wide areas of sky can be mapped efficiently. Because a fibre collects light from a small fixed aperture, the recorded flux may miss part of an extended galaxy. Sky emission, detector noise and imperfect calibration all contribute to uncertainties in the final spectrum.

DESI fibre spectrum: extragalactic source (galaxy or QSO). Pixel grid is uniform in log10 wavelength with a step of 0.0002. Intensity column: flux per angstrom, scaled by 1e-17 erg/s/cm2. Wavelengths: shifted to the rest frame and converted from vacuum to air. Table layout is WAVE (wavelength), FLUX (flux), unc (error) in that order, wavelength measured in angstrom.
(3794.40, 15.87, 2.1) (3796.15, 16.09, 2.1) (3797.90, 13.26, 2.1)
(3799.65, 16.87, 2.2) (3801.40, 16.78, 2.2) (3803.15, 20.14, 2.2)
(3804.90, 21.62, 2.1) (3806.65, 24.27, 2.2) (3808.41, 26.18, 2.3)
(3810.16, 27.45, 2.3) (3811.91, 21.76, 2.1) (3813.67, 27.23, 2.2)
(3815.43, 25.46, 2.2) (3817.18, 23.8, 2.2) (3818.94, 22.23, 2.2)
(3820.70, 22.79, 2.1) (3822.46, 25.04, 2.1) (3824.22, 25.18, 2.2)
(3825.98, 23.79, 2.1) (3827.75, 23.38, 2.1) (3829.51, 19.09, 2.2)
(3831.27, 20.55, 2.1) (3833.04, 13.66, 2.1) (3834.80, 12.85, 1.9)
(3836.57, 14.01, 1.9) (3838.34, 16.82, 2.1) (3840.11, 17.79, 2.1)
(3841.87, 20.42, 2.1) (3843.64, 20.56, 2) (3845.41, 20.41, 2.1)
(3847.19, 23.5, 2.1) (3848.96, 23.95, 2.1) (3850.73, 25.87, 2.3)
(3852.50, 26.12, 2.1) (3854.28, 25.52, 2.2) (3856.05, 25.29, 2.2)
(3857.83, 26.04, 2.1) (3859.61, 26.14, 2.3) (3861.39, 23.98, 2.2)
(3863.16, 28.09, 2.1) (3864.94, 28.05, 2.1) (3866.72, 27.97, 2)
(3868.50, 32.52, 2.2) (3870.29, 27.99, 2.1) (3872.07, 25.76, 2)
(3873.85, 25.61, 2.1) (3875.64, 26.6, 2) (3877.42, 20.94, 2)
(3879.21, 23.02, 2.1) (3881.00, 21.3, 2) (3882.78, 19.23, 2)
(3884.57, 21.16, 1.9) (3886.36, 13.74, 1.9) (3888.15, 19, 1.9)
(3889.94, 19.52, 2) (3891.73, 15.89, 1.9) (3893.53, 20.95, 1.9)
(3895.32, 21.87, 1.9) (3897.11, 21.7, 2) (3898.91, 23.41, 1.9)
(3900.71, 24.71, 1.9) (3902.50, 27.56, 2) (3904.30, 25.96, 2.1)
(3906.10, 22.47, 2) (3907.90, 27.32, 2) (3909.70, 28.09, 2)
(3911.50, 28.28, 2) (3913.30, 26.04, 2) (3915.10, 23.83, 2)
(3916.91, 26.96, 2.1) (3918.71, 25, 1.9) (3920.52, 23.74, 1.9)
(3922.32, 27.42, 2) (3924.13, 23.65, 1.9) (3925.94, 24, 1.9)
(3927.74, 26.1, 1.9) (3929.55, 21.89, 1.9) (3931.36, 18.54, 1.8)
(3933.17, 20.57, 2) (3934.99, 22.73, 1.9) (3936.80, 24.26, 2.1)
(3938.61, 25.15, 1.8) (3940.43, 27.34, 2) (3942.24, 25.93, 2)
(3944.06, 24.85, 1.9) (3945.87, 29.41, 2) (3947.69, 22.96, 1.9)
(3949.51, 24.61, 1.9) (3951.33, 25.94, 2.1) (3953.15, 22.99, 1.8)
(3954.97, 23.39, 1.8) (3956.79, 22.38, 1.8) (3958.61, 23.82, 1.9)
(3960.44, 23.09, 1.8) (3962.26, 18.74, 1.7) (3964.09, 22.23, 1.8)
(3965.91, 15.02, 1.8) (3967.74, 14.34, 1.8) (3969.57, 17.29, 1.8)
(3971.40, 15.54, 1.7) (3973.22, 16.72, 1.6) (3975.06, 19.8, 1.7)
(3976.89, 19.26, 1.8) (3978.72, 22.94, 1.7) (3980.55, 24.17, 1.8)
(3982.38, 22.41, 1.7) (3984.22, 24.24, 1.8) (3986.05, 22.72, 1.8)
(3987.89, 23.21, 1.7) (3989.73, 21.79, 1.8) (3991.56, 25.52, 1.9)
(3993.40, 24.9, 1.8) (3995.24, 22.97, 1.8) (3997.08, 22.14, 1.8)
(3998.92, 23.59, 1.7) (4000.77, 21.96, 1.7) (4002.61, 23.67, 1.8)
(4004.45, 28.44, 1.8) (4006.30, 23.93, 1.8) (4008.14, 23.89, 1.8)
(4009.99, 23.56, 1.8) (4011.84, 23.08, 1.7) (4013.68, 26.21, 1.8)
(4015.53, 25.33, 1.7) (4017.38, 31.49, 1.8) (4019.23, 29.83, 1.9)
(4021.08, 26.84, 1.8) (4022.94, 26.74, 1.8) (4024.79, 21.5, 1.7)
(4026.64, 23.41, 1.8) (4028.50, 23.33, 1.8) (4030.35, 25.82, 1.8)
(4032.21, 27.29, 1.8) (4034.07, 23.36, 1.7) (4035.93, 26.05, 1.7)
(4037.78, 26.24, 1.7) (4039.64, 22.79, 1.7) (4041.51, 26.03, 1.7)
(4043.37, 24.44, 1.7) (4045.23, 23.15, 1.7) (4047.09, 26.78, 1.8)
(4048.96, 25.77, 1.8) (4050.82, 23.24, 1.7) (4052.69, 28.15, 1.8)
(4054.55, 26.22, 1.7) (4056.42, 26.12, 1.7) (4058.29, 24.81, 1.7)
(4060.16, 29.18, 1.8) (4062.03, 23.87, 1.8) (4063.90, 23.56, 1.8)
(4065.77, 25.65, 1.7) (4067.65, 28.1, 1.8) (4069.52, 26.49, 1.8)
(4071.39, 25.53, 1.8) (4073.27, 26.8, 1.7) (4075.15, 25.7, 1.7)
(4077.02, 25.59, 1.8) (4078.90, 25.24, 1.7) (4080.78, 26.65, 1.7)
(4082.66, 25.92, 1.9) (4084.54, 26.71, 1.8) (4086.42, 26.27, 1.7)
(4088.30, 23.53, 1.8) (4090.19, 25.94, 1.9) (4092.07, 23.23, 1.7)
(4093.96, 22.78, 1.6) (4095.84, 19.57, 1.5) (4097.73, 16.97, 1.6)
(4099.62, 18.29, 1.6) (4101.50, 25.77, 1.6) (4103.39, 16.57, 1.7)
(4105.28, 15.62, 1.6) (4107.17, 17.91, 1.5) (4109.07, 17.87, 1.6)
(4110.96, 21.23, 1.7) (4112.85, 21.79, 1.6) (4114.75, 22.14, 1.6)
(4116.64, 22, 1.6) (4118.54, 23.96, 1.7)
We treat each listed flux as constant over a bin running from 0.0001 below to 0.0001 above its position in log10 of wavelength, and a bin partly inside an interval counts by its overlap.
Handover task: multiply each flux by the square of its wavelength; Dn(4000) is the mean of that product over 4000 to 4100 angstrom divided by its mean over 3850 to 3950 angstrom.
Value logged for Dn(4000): 1.11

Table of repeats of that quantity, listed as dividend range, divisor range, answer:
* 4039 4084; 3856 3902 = 1.20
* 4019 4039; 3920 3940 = 1.13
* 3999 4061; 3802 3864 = 1.24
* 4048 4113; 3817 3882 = 1.15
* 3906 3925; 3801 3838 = 1.25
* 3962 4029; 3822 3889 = 1.08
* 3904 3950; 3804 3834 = 1.14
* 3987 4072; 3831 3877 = 1.18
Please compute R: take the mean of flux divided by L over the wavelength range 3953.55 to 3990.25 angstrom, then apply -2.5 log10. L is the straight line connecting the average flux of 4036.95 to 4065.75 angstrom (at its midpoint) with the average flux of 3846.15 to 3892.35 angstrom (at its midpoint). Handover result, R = 0.20 mag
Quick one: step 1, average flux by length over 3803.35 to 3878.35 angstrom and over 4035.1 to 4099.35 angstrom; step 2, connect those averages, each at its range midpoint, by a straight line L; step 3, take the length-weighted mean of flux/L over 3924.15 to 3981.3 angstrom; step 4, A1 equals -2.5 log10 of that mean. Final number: 0.097 mag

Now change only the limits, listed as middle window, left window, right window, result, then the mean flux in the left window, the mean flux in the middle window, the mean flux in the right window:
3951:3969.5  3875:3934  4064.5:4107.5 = 0.12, 23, 20.9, 23.6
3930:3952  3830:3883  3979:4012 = -0.04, 23.1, 24.3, 23.7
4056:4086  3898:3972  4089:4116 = -0.23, 23.6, 26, 20.4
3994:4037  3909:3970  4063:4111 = -0.07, 23.6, 25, 23.2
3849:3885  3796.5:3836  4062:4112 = -0.17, 21.4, 25.4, 23.2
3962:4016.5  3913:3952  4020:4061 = 0.14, 24.6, 22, 25.3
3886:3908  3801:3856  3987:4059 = 0.06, 22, 21.9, 25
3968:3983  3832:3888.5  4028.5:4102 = 0.22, 22.7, 19.5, 24.9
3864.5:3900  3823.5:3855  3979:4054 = -0.05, 20.7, 22.7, 24.7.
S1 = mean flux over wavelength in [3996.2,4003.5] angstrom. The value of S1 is 22.8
